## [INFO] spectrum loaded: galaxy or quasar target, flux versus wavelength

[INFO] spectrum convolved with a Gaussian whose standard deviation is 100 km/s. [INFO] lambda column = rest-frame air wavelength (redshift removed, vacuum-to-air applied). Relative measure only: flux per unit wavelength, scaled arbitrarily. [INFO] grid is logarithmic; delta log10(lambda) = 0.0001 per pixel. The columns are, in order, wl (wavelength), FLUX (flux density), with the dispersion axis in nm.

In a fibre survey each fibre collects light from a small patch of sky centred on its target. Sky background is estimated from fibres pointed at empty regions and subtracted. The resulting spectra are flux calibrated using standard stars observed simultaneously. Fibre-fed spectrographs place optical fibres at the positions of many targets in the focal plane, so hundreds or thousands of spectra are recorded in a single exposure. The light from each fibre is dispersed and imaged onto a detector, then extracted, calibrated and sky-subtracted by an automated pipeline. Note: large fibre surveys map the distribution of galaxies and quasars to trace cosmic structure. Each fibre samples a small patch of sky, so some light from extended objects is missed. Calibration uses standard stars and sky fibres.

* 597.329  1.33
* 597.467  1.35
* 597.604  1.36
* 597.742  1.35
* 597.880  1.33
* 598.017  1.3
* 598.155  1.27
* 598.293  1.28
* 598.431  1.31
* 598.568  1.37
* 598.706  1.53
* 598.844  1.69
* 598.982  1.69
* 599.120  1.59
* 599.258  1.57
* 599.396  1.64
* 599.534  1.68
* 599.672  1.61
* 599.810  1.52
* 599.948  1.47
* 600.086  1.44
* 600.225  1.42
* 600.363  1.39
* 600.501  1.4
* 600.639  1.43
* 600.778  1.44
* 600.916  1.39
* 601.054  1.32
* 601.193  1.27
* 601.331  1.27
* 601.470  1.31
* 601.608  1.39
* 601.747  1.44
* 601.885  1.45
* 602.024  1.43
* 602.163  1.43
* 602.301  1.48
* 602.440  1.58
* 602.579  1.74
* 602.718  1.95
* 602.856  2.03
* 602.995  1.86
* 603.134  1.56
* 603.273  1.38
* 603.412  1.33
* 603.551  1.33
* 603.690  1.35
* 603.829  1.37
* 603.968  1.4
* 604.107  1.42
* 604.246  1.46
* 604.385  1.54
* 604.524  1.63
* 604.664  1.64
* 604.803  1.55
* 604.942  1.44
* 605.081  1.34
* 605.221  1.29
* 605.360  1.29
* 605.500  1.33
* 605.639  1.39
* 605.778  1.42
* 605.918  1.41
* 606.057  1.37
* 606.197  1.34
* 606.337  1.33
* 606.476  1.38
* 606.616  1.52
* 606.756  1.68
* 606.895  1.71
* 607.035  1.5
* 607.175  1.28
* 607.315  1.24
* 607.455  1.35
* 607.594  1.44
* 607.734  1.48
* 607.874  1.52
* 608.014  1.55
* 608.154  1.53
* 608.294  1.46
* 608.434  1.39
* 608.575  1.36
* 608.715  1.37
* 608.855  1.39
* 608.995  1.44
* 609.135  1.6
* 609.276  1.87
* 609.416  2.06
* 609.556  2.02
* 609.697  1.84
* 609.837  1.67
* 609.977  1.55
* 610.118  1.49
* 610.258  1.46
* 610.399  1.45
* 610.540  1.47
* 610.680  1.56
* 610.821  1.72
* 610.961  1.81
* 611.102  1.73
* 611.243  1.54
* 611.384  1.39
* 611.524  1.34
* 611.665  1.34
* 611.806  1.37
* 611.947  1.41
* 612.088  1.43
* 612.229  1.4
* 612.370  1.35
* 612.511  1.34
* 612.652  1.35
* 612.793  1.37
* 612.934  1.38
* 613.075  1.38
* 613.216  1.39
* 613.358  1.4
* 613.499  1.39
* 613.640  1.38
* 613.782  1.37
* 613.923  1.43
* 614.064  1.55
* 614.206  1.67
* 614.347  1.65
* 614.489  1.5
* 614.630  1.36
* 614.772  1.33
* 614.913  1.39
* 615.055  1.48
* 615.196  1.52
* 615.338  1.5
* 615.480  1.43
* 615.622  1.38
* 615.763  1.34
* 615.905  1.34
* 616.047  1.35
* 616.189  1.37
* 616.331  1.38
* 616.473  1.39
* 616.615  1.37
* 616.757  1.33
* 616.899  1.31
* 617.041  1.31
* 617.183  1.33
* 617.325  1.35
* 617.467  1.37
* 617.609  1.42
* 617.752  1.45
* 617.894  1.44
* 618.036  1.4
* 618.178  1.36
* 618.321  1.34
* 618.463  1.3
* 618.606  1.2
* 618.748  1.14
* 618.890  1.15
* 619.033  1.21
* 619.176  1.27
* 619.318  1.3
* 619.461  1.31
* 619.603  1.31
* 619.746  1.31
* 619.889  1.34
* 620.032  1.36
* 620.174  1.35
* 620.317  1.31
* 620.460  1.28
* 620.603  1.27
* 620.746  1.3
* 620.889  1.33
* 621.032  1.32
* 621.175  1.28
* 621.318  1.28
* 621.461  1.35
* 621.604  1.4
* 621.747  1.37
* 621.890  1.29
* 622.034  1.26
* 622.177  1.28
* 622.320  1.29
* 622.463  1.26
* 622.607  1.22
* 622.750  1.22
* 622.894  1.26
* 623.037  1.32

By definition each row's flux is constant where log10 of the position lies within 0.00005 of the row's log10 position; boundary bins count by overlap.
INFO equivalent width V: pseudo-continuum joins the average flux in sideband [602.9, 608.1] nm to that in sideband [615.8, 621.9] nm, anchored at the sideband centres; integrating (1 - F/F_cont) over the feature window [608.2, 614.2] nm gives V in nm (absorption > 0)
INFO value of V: -0.46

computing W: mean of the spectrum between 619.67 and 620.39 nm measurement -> 1.33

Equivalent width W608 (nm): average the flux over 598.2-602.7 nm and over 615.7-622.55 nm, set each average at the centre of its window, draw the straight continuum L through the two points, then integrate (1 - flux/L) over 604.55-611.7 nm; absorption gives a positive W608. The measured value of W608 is -0.487 nm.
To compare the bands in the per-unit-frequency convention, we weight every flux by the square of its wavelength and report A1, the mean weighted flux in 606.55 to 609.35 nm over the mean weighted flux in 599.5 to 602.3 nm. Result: 1.07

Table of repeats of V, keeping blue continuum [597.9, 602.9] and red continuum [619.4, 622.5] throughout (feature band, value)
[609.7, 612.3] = -0.225 nm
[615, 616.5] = -0.057 nm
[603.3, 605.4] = 0.034 nm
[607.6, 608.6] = -0.038 nm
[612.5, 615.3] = -0.130 nm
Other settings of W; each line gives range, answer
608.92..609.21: 1.52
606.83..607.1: 1.6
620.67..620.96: 1.31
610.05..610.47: 1.47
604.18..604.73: 1.57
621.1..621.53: 1.3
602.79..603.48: 1.63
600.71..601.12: 1.39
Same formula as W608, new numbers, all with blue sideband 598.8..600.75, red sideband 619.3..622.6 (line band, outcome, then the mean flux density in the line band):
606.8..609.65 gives -0.17 nm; 1.53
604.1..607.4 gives 0.07 nm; 1.44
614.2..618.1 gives -0.13 nm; 1.41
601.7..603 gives -0.11 nm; 1.63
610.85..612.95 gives -0.06 nm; 1.44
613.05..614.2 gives -0.03 nm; 1.43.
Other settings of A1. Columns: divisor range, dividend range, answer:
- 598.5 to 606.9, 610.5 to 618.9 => 0.99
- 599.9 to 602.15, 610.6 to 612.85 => 1.09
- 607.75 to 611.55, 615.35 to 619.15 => 0.87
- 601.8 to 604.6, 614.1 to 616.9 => 0.97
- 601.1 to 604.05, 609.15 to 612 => 1.11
